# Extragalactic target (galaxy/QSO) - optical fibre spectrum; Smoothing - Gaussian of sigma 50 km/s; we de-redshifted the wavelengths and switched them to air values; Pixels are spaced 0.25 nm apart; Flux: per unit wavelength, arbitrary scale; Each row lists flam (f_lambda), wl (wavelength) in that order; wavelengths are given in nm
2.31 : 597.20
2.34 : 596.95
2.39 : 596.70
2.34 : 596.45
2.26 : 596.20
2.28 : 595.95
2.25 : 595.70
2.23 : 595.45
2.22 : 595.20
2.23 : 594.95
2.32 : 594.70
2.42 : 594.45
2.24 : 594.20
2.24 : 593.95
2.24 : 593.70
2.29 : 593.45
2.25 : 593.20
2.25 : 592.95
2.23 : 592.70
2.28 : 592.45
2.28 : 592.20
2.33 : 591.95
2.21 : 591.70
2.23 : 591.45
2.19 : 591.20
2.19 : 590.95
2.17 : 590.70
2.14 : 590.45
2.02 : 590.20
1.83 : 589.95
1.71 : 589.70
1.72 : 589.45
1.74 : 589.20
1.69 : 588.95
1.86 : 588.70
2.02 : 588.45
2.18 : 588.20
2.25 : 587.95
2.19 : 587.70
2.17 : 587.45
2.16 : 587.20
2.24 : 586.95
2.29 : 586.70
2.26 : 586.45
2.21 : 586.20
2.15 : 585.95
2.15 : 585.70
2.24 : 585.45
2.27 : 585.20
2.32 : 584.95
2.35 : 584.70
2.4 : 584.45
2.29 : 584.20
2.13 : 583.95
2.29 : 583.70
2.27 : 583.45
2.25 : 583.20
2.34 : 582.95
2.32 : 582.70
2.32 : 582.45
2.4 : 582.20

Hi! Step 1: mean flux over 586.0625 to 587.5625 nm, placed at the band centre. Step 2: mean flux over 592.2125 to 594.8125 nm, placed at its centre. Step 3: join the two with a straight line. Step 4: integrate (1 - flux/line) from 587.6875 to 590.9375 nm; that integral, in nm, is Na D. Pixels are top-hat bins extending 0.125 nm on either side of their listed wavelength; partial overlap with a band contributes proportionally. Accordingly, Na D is 0.40 nm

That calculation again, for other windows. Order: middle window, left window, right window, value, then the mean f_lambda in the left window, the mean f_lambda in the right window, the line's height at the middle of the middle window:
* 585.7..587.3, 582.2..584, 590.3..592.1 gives 0.03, 2.29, 2.21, 2.25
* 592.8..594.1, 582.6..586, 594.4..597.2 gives 0.02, 2.27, 2.3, 2.29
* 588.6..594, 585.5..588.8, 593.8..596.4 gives 0.31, 2.17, 2.27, 2.22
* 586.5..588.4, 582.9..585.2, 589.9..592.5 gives 0.03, 2.29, 2.18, 2.24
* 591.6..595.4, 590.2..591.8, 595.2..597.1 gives -0.06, 2.17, 2.29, 2.23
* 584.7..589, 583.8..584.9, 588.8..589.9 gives -0.35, 2.29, 1.73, 2.01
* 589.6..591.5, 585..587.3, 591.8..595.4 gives 0.16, 2.22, 2.27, 2.25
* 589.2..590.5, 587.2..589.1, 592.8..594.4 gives 0.16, 2.05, 2.26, 2.12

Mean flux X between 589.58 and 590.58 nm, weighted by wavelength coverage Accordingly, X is 1.93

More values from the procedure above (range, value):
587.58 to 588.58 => 2.16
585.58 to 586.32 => 2.17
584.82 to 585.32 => 2.3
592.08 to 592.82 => 2.26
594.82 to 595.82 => 2.23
